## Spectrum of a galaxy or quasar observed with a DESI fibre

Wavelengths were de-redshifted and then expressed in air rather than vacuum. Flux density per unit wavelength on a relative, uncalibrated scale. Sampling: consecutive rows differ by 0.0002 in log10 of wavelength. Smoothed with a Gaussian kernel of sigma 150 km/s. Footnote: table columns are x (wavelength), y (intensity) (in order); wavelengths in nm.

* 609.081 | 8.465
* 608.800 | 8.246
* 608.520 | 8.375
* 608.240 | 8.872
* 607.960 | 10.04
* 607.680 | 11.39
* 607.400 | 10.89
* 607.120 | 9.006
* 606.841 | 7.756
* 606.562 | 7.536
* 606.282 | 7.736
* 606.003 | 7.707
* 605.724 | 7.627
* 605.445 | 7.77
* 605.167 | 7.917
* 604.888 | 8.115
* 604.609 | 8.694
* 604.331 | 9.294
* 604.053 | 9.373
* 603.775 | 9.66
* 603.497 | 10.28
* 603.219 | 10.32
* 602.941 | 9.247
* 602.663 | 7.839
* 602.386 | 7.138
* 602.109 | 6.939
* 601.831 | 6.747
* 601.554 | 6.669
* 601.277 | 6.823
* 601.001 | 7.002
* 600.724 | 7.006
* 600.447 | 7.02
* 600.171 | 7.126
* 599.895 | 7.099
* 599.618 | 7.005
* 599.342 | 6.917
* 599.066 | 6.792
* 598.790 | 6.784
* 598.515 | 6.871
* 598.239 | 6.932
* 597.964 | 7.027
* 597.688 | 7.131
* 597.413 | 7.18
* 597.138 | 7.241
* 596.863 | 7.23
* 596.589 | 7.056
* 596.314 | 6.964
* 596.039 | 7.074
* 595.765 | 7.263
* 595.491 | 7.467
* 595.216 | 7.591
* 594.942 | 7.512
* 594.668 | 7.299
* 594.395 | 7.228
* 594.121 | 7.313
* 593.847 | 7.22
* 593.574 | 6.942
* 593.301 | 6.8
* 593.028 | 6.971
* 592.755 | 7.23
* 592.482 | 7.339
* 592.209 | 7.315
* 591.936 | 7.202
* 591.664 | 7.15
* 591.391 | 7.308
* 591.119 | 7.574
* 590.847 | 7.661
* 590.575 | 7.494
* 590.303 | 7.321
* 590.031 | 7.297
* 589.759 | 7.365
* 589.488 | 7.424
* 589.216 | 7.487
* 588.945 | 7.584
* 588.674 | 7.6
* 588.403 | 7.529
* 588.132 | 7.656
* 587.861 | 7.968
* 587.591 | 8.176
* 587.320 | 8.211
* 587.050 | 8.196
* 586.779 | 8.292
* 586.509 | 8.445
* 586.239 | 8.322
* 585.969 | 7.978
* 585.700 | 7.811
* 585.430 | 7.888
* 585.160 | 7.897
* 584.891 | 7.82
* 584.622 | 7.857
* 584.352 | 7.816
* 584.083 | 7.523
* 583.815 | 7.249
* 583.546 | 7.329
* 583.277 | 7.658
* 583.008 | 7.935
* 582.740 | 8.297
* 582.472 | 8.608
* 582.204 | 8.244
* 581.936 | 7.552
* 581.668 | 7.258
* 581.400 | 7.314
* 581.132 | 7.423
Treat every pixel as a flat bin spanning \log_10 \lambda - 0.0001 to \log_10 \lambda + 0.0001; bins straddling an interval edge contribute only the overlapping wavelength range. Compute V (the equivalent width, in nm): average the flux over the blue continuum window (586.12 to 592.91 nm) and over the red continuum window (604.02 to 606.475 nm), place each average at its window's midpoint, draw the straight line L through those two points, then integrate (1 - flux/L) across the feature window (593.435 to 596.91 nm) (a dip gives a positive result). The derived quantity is 0.26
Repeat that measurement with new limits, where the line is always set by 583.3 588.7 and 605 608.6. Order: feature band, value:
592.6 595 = 0.298 nm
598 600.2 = 0.378 nm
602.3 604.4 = -0.161 nm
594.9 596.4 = 0.170 nm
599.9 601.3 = 0.235 nm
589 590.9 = 0.141 nm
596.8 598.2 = 0.197 nm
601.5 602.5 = 0.189 nm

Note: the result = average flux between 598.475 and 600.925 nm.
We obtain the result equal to 6.96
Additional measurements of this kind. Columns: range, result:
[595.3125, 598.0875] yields 7.17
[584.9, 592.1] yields 7.72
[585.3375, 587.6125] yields 8.15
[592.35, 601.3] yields 7.11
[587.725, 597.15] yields 7.33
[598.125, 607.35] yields 7.82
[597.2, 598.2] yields 7.1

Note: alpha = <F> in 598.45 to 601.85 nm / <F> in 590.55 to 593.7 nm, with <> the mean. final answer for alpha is 0.96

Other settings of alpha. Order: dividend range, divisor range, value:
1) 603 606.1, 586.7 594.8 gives 1.18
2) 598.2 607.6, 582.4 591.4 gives 1.02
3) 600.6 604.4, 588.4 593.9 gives 1.11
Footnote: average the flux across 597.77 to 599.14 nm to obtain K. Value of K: 6.89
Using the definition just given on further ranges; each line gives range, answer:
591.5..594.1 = 7.14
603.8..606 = 8.42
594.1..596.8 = 7.27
